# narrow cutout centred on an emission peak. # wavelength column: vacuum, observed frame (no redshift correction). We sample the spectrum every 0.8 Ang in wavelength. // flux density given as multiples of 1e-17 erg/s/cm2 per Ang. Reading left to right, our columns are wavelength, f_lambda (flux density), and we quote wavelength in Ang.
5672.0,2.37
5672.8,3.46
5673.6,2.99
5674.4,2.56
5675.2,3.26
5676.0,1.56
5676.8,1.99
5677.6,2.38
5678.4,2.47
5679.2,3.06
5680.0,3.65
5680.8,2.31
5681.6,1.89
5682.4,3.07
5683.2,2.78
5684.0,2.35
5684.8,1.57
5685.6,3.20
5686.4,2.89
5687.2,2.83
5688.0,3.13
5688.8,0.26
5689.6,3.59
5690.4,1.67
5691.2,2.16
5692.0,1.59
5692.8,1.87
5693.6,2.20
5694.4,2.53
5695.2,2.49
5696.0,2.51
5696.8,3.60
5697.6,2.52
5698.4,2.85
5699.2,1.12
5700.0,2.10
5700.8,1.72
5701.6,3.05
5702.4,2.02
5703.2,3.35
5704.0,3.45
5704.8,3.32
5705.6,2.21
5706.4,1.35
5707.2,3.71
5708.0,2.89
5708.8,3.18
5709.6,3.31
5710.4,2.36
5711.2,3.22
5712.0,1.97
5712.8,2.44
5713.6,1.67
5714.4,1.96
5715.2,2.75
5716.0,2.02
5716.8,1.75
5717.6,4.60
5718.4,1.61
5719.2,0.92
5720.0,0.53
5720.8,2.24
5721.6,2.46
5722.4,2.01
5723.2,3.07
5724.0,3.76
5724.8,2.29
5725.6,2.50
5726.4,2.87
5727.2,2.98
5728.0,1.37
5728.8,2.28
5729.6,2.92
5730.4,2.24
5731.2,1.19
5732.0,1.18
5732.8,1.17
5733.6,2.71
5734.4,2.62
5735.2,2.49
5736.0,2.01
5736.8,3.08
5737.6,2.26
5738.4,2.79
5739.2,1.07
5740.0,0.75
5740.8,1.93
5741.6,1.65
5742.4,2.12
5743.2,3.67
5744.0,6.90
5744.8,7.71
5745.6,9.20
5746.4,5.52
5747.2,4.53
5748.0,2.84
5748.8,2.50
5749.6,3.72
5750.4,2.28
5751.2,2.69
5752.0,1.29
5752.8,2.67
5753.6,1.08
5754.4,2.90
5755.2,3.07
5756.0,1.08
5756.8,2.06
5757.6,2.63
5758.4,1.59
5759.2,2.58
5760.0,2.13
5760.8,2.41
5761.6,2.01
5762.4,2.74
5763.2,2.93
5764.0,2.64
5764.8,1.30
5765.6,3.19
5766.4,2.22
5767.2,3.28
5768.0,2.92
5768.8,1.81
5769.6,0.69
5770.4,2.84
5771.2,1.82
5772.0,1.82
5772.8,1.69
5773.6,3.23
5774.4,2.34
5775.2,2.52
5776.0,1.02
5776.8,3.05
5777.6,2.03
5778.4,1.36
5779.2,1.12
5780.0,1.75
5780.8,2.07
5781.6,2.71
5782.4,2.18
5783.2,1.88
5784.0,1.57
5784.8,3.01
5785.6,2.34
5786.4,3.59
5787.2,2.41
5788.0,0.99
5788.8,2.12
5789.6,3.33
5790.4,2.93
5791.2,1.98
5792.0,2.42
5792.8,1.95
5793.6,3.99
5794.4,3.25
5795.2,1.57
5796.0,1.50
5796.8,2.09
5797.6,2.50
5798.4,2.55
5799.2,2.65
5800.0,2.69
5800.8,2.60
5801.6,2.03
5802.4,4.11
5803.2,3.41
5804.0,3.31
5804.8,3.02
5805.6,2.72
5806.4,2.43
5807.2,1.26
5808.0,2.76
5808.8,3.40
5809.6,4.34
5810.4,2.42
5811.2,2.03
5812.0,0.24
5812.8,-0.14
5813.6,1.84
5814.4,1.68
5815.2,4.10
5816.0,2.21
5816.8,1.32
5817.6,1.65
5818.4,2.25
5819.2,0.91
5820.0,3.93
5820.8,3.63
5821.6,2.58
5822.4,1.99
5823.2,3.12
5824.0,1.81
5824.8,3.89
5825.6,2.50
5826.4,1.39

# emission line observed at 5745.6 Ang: H-beta 4861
